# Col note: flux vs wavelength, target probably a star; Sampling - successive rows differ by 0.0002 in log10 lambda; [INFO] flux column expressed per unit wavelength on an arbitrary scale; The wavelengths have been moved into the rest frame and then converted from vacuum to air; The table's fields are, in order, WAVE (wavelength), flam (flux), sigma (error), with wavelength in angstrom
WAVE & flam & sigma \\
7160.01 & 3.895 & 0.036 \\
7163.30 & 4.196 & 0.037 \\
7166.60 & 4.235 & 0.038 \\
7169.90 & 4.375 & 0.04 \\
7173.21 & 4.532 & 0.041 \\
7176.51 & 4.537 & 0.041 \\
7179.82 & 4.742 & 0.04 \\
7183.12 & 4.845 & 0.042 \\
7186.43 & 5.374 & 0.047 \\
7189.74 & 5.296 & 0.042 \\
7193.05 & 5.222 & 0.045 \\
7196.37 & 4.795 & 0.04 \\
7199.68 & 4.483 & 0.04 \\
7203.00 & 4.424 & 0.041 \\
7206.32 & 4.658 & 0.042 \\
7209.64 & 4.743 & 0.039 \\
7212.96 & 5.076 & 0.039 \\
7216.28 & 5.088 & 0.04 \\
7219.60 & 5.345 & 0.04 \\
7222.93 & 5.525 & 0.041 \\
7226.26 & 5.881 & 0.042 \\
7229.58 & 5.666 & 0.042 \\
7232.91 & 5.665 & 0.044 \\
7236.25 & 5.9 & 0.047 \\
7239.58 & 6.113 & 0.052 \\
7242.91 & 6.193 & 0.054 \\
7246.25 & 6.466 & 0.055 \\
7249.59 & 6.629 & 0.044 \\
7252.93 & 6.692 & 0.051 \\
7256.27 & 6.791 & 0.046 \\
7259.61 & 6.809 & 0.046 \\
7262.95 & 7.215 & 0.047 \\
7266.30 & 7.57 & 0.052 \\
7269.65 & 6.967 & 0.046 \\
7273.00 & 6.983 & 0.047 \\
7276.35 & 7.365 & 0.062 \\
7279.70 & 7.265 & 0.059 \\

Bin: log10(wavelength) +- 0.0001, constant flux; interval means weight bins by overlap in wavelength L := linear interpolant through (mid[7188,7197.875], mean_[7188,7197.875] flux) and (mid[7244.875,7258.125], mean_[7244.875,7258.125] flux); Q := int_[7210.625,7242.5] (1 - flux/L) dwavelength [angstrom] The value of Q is 2.2 angstrom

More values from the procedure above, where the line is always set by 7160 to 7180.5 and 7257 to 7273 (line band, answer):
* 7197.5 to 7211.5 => 2.01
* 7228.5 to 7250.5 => 1.00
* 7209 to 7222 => 1.30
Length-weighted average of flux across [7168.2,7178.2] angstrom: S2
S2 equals 4.48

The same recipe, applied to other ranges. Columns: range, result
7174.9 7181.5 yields 4.64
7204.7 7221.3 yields 4.98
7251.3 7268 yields 7.02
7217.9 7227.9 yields 5.58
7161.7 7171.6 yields 4.27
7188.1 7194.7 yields 5.26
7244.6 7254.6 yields 6.59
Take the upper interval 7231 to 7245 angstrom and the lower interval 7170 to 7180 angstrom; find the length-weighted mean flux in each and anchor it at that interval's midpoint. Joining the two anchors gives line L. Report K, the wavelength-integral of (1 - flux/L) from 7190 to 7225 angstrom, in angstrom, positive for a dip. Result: 2.1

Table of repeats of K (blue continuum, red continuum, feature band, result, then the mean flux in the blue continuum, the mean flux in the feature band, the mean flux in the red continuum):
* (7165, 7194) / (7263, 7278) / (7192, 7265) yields 4.8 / 4.79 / 5.71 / 7.22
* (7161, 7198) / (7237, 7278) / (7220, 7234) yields 0.8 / 4.73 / 5.65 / 6.8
